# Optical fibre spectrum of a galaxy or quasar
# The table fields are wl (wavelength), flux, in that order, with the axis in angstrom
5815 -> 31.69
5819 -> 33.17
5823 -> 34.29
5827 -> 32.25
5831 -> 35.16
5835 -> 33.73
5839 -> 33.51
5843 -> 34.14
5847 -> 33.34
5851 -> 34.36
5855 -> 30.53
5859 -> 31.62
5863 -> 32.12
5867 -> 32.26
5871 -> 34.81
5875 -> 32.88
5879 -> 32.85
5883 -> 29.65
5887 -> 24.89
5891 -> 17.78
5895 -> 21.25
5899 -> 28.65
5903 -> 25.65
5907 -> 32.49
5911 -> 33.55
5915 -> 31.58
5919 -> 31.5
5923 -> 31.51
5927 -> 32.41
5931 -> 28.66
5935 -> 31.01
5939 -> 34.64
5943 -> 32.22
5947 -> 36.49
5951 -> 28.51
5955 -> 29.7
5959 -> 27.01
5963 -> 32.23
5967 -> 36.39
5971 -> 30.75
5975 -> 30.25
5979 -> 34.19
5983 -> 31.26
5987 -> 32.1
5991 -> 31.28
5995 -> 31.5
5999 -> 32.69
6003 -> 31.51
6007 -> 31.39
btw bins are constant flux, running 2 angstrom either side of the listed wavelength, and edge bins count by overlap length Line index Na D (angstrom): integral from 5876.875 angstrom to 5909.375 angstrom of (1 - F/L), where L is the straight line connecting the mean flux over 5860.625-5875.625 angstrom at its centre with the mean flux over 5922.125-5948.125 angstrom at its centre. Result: 5.9 angstrom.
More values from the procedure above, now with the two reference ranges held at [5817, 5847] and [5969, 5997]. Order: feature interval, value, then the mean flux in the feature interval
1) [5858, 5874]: 0.22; 32.8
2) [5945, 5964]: 0.78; 30.7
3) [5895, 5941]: 2.66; 30.6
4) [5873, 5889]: 1.44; 30.1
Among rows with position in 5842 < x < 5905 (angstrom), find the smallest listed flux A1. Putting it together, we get 17.78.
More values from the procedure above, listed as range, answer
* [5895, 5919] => 21.25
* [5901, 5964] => 25.65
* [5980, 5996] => 31.26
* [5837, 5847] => 33.34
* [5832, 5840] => 33.51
